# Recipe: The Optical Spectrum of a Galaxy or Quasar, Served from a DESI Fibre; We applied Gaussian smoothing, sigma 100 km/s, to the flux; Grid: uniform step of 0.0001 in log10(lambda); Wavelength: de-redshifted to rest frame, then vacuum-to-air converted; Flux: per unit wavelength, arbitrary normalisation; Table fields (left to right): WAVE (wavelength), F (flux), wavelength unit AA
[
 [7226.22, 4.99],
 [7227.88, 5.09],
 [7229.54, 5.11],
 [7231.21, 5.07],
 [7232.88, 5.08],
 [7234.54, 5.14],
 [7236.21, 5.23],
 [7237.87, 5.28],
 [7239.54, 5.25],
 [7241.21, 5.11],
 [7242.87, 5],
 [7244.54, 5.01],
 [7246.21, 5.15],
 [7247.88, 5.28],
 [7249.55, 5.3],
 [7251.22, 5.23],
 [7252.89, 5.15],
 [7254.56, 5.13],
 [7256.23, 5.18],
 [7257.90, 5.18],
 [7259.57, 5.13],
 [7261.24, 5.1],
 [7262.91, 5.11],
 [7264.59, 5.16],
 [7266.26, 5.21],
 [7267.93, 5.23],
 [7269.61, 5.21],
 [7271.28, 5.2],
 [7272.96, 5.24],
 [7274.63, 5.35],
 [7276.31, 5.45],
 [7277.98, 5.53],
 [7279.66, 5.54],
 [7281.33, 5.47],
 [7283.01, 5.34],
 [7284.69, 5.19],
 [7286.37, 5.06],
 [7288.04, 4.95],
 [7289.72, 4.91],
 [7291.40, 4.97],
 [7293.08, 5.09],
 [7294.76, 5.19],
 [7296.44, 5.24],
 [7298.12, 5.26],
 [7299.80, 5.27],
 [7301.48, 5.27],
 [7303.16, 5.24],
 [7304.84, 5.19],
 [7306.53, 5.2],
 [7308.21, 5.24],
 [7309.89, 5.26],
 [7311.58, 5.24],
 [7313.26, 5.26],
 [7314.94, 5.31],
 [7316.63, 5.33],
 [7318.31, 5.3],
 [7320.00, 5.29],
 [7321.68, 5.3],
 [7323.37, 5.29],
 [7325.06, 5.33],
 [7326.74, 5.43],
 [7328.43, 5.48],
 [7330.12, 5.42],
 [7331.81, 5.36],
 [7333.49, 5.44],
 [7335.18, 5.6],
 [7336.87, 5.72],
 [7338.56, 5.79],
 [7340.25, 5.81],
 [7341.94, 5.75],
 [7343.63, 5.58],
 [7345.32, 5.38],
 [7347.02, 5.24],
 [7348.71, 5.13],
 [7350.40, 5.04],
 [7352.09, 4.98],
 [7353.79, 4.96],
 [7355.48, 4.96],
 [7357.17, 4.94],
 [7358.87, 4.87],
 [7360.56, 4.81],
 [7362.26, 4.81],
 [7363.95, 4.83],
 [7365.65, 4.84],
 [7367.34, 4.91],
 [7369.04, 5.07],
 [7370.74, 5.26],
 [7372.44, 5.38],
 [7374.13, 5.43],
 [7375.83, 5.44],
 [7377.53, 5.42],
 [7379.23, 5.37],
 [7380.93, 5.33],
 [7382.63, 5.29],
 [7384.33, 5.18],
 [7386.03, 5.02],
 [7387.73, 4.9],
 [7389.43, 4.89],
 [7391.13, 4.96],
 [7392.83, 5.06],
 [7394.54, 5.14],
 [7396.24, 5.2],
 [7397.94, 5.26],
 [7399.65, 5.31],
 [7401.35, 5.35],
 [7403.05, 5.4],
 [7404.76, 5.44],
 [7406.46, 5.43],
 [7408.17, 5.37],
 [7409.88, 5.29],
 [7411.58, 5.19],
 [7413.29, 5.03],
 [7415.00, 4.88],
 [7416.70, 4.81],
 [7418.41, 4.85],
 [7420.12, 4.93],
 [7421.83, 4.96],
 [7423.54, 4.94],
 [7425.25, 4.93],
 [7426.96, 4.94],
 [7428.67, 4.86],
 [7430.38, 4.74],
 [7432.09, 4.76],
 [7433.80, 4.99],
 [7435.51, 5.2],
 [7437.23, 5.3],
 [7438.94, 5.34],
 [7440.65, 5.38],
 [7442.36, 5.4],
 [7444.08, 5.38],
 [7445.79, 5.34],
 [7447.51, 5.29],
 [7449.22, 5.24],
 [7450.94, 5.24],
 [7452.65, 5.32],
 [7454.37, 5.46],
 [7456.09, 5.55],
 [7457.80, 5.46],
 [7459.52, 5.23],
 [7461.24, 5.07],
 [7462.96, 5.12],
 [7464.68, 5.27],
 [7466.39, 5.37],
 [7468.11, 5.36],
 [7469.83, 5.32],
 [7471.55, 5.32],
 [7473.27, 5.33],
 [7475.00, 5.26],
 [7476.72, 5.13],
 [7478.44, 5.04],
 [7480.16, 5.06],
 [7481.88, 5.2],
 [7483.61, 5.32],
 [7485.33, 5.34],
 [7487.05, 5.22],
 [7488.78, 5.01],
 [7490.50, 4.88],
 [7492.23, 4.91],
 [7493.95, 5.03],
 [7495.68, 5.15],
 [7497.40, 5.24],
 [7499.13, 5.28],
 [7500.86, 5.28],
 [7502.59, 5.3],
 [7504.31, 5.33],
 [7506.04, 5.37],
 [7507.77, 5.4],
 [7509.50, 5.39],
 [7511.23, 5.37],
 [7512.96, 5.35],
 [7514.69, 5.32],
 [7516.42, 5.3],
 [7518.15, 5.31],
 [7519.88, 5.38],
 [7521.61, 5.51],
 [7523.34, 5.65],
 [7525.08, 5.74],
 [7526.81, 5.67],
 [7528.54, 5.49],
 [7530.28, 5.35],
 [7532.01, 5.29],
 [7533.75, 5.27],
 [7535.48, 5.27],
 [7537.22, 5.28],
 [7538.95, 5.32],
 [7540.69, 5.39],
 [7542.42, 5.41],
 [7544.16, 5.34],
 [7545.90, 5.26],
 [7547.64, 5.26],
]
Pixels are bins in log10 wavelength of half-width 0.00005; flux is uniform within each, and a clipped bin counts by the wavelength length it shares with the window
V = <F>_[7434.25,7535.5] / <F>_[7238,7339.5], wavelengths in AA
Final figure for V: 1.0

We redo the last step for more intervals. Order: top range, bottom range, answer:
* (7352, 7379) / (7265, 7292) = 0.97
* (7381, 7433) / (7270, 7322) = 0.97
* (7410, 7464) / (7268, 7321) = 0.98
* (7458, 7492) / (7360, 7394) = 1.02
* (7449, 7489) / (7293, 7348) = 0.98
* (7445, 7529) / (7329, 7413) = 1.01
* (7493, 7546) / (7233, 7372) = 1.03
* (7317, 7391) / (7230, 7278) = 1.01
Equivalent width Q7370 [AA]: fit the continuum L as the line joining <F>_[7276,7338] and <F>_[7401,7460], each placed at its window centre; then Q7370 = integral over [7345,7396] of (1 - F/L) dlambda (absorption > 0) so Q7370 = 1.4 AA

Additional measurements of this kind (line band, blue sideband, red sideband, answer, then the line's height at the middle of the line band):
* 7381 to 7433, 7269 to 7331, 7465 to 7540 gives 2.0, 5.28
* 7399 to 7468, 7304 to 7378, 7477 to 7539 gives 1.2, 5.28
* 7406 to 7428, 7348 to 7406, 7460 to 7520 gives 0.6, 5.16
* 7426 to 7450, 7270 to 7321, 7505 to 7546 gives 0.8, 5.34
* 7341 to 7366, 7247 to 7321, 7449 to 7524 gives 0.8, 5.24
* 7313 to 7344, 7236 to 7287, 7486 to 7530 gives -1.3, 5.25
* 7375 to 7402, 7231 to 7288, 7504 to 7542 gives 0.6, 5.3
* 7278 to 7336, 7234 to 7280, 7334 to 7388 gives -0.6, 5.22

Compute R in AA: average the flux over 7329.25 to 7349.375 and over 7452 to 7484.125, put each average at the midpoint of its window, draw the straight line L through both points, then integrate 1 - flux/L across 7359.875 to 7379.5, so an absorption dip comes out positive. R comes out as 1.2 AA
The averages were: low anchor 5.52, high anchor 5.27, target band 5.13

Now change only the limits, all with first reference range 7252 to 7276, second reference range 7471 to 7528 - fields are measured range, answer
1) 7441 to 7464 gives -0.2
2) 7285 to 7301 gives 0.3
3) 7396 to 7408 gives -0.2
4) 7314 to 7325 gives -0.2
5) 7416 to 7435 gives 1.3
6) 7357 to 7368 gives 0.8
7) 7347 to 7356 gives 0.3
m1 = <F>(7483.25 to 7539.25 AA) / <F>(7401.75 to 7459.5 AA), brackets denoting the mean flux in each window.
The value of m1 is 1.03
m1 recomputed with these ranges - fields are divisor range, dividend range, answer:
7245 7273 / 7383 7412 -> 1.00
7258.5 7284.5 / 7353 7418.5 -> 0.97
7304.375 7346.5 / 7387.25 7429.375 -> 0.94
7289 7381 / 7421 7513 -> 0.99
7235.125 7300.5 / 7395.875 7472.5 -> 1.00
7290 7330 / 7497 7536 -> 1.02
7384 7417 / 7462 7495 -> 1.00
